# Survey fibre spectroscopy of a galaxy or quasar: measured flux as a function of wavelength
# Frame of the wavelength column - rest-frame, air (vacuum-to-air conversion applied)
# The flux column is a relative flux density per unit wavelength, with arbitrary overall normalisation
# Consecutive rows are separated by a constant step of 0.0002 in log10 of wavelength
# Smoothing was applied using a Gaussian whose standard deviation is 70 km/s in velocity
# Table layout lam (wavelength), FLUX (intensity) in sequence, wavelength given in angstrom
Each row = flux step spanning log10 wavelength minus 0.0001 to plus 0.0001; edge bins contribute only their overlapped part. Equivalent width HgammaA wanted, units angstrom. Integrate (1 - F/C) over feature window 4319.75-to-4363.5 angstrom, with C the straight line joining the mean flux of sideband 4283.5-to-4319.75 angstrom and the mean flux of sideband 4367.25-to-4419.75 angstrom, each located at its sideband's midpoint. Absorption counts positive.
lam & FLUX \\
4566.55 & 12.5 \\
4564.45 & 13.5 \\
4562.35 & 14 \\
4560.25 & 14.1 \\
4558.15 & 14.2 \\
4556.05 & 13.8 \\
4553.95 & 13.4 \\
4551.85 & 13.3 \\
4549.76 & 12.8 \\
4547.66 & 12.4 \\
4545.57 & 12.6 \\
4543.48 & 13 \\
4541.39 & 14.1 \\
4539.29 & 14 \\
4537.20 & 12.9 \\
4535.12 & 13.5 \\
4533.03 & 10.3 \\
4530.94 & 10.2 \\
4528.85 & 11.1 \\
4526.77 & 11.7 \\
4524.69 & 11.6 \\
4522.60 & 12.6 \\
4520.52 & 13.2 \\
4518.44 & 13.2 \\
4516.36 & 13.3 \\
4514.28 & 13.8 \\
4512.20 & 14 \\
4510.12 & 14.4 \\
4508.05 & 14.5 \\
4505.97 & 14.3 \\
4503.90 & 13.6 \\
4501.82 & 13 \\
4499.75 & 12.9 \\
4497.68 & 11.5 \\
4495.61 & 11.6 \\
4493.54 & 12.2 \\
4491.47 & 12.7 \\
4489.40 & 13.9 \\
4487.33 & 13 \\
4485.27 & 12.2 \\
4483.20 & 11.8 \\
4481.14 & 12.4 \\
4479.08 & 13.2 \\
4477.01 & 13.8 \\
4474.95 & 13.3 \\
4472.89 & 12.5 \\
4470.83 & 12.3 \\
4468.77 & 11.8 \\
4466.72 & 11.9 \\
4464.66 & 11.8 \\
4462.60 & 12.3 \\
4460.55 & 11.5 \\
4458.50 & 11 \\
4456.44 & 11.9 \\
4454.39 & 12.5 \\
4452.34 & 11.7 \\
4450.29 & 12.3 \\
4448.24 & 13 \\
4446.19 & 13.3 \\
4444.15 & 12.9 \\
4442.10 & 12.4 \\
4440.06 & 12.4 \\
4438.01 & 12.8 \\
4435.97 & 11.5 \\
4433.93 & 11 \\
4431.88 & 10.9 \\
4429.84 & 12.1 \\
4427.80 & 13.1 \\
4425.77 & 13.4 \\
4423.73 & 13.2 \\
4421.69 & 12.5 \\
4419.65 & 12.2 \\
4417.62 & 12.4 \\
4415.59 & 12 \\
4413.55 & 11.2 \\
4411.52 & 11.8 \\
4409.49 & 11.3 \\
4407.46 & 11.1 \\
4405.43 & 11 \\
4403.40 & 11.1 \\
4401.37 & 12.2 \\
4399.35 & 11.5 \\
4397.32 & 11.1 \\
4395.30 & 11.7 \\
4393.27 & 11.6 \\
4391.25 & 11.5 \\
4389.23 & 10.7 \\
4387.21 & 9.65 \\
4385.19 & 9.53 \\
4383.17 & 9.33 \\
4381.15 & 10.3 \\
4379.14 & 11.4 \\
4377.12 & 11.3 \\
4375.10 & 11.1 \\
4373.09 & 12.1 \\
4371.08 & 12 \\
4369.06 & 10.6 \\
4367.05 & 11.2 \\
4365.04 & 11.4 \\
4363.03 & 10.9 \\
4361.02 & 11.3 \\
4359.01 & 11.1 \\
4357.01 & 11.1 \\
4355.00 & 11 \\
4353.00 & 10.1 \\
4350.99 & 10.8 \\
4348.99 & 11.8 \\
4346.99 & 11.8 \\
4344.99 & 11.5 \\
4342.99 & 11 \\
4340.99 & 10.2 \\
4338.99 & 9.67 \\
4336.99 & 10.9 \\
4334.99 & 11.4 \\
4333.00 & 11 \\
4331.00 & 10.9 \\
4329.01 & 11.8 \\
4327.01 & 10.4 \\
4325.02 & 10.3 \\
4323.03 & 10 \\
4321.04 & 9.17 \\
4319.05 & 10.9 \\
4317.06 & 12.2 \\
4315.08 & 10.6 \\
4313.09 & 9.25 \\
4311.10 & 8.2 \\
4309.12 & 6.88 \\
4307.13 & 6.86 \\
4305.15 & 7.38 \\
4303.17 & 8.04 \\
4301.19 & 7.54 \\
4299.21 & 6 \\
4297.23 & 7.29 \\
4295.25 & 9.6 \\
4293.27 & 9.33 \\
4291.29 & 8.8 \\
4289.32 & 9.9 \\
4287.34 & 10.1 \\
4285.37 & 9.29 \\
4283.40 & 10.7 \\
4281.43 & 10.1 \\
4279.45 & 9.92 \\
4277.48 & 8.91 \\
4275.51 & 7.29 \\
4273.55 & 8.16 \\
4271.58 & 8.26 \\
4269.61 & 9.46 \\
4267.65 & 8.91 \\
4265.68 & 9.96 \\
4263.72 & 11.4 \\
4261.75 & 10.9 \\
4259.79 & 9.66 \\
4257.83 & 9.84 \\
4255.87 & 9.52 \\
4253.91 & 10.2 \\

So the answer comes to -4.3 angstrom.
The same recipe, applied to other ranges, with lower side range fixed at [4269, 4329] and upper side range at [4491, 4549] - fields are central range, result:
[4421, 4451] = -2.8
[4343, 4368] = -2.8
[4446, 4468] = -0.6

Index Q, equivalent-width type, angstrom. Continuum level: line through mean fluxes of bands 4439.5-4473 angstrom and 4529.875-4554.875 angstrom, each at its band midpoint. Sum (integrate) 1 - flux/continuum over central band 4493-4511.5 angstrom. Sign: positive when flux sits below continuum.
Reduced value -1.01 angstrom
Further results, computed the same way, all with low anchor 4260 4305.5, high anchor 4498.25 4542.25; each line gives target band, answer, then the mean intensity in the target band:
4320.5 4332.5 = -0.91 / 10.5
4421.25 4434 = -1.10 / 12.4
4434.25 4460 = -1.14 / 12.3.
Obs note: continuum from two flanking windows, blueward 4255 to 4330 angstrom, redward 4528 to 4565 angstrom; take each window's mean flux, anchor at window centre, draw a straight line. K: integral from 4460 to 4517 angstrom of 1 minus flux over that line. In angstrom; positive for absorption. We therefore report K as -3.4 angstrom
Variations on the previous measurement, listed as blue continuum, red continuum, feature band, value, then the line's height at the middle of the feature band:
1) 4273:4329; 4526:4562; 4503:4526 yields -2.1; 12.4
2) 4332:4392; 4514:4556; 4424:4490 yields -2.8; 11.9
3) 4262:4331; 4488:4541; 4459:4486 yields -0.5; 12.1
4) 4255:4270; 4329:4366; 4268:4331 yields 7.8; 10.4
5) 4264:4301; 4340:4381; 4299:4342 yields 2.1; 10.1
